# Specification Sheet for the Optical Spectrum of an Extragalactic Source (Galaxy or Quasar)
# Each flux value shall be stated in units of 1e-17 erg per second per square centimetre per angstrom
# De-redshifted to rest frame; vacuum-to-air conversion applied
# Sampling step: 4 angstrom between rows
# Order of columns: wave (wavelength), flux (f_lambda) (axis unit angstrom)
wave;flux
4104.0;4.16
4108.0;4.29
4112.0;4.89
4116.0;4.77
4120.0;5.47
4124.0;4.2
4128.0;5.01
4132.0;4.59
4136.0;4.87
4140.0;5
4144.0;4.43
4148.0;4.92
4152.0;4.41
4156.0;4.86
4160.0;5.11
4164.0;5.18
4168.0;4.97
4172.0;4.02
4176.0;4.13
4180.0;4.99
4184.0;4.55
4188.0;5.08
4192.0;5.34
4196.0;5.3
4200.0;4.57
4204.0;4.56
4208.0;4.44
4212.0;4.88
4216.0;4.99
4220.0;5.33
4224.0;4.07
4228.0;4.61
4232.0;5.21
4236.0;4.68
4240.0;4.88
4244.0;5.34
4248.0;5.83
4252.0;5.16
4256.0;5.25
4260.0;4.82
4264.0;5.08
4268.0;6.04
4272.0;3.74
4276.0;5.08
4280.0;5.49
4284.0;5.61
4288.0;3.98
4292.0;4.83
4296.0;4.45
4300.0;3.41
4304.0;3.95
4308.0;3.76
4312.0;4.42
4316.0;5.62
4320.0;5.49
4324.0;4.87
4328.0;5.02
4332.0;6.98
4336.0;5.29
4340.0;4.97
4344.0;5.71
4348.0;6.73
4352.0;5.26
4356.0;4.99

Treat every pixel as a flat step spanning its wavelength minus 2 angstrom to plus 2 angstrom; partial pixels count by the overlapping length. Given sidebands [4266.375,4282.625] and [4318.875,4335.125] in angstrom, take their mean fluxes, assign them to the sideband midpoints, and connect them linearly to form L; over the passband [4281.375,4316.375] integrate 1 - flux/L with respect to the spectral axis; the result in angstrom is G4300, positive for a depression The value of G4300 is 5.9 angstrom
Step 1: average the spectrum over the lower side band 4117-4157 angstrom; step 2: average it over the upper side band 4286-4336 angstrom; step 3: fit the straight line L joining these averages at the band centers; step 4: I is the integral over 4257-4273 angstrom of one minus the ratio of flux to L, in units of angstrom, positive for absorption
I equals -0.86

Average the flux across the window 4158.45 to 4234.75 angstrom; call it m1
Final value 4.8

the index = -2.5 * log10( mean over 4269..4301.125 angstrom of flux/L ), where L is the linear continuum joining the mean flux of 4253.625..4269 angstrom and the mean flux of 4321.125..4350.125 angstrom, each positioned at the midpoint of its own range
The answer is 0.16 mag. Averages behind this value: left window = 5.25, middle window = 4.65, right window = 5.65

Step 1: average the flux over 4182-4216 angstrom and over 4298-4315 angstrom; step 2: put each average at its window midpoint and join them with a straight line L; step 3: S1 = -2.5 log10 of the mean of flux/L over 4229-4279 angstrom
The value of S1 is -0.157 mag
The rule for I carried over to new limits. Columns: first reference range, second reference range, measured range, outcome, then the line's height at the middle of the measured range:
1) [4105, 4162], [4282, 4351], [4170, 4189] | 1.18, 4.82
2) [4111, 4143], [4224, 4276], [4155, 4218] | 1.45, 4.92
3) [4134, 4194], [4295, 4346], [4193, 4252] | -0.98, 4.84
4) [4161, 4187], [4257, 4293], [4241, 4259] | -1.59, 4.9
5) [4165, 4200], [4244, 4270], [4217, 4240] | 1.55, 5.14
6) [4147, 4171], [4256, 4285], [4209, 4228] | 0.85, 5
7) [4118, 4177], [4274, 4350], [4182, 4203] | -0.51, 4.83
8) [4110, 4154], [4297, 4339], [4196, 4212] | 0.50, 4.81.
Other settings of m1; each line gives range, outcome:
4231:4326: 4.87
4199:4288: 4.97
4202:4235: 4.76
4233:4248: 5.1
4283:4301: 4.45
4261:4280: 5.03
